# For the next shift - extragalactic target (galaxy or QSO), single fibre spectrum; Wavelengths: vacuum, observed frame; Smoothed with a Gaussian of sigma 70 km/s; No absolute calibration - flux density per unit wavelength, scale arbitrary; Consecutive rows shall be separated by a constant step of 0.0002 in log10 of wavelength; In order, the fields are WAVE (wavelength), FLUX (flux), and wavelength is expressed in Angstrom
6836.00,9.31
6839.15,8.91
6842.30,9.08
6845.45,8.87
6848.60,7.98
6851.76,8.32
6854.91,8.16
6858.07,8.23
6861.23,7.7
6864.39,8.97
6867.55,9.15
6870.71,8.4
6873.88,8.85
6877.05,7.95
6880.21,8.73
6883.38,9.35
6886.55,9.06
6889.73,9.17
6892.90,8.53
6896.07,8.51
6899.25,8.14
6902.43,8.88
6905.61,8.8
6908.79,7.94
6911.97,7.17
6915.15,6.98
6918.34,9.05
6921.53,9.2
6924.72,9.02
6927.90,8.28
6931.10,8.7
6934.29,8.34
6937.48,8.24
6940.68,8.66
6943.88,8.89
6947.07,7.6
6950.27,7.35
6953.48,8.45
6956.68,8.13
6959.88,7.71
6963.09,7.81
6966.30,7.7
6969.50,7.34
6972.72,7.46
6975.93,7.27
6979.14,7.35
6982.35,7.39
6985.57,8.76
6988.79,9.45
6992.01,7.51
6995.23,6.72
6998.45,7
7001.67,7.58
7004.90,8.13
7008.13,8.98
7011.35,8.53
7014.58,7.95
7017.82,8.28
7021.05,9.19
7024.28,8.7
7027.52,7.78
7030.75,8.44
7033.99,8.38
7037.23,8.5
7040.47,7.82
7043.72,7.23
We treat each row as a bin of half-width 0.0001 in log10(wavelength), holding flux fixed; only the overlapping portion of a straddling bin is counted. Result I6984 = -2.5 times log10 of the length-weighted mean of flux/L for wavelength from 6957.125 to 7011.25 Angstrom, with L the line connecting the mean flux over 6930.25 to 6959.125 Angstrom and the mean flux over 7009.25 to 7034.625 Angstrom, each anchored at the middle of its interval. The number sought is 0.07 mag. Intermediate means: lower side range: 8.24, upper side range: 8.42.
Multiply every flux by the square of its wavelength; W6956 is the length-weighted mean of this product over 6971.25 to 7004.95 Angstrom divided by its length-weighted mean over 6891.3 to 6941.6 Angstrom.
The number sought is 0.9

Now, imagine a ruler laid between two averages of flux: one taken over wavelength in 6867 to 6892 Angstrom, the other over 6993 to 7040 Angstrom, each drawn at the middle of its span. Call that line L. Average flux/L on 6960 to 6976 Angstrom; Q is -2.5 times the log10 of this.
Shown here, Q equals 0.11 mag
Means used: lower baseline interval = 8.81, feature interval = 7.55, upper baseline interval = 8.14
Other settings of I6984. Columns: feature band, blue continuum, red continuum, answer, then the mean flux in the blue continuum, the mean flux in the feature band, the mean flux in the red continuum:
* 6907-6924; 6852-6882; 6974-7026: 0.02 mag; 8.46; 8.12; 8.05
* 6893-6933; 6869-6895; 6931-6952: 0.01 mag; 8.75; 8.39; 8.22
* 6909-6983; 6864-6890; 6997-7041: 0.07 mag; 8.82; 8.01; 8.25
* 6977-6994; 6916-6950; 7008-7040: 0.06 mag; 8.51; 8.04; 8.43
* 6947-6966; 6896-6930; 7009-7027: 0.08 mag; 8.36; 7.85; 8.5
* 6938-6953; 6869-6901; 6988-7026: 0.03 mag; 8.67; 8.15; 8.14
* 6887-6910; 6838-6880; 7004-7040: -0.01 mag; 8.51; 8.6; 8.43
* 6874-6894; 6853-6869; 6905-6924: -0.06 mag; 8.44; 8.81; 8.2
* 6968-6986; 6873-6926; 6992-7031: 0.10 mag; 8.54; 7.52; 8.07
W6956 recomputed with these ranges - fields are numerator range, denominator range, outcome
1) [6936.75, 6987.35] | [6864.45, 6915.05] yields 0.94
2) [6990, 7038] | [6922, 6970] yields 1.01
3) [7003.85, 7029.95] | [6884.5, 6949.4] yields 1.03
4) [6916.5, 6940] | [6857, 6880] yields 1.04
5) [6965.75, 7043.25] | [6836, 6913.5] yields 0.97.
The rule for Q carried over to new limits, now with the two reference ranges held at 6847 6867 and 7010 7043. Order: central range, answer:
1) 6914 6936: -0.031 mag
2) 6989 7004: 0.118 mag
